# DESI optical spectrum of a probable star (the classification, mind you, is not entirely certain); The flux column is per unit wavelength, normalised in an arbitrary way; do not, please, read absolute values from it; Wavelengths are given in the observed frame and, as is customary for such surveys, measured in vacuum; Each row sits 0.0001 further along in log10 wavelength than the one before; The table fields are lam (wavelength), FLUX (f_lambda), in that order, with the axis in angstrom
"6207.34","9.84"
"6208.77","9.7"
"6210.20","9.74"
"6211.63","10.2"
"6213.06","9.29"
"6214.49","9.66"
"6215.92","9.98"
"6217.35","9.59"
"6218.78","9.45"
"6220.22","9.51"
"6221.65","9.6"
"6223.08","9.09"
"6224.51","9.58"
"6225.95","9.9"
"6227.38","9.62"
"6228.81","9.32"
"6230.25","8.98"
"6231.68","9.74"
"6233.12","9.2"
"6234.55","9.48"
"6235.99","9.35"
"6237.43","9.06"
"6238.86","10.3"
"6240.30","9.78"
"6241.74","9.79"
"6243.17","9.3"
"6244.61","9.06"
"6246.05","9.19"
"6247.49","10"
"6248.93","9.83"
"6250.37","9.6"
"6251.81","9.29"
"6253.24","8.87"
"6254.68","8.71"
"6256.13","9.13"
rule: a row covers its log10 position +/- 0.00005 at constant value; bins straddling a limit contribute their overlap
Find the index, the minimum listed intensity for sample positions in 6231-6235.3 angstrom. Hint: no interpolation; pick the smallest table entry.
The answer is 9.2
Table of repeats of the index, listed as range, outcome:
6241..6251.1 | 9.06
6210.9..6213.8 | 9.29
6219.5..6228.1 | 9.09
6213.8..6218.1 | 9.59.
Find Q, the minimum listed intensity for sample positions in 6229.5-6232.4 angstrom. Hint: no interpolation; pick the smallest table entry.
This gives 8.98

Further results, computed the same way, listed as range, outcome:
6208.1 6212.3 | 9.7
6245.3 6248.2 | 9.19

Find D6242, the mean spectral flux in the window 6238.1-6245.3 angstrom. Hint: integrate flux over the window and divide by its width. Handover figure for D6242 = 9.65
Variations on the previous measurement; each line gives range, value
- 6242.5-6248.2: 9.38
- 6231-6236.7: 9.43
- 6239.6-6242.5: 9.79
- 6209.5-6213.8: 9.75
